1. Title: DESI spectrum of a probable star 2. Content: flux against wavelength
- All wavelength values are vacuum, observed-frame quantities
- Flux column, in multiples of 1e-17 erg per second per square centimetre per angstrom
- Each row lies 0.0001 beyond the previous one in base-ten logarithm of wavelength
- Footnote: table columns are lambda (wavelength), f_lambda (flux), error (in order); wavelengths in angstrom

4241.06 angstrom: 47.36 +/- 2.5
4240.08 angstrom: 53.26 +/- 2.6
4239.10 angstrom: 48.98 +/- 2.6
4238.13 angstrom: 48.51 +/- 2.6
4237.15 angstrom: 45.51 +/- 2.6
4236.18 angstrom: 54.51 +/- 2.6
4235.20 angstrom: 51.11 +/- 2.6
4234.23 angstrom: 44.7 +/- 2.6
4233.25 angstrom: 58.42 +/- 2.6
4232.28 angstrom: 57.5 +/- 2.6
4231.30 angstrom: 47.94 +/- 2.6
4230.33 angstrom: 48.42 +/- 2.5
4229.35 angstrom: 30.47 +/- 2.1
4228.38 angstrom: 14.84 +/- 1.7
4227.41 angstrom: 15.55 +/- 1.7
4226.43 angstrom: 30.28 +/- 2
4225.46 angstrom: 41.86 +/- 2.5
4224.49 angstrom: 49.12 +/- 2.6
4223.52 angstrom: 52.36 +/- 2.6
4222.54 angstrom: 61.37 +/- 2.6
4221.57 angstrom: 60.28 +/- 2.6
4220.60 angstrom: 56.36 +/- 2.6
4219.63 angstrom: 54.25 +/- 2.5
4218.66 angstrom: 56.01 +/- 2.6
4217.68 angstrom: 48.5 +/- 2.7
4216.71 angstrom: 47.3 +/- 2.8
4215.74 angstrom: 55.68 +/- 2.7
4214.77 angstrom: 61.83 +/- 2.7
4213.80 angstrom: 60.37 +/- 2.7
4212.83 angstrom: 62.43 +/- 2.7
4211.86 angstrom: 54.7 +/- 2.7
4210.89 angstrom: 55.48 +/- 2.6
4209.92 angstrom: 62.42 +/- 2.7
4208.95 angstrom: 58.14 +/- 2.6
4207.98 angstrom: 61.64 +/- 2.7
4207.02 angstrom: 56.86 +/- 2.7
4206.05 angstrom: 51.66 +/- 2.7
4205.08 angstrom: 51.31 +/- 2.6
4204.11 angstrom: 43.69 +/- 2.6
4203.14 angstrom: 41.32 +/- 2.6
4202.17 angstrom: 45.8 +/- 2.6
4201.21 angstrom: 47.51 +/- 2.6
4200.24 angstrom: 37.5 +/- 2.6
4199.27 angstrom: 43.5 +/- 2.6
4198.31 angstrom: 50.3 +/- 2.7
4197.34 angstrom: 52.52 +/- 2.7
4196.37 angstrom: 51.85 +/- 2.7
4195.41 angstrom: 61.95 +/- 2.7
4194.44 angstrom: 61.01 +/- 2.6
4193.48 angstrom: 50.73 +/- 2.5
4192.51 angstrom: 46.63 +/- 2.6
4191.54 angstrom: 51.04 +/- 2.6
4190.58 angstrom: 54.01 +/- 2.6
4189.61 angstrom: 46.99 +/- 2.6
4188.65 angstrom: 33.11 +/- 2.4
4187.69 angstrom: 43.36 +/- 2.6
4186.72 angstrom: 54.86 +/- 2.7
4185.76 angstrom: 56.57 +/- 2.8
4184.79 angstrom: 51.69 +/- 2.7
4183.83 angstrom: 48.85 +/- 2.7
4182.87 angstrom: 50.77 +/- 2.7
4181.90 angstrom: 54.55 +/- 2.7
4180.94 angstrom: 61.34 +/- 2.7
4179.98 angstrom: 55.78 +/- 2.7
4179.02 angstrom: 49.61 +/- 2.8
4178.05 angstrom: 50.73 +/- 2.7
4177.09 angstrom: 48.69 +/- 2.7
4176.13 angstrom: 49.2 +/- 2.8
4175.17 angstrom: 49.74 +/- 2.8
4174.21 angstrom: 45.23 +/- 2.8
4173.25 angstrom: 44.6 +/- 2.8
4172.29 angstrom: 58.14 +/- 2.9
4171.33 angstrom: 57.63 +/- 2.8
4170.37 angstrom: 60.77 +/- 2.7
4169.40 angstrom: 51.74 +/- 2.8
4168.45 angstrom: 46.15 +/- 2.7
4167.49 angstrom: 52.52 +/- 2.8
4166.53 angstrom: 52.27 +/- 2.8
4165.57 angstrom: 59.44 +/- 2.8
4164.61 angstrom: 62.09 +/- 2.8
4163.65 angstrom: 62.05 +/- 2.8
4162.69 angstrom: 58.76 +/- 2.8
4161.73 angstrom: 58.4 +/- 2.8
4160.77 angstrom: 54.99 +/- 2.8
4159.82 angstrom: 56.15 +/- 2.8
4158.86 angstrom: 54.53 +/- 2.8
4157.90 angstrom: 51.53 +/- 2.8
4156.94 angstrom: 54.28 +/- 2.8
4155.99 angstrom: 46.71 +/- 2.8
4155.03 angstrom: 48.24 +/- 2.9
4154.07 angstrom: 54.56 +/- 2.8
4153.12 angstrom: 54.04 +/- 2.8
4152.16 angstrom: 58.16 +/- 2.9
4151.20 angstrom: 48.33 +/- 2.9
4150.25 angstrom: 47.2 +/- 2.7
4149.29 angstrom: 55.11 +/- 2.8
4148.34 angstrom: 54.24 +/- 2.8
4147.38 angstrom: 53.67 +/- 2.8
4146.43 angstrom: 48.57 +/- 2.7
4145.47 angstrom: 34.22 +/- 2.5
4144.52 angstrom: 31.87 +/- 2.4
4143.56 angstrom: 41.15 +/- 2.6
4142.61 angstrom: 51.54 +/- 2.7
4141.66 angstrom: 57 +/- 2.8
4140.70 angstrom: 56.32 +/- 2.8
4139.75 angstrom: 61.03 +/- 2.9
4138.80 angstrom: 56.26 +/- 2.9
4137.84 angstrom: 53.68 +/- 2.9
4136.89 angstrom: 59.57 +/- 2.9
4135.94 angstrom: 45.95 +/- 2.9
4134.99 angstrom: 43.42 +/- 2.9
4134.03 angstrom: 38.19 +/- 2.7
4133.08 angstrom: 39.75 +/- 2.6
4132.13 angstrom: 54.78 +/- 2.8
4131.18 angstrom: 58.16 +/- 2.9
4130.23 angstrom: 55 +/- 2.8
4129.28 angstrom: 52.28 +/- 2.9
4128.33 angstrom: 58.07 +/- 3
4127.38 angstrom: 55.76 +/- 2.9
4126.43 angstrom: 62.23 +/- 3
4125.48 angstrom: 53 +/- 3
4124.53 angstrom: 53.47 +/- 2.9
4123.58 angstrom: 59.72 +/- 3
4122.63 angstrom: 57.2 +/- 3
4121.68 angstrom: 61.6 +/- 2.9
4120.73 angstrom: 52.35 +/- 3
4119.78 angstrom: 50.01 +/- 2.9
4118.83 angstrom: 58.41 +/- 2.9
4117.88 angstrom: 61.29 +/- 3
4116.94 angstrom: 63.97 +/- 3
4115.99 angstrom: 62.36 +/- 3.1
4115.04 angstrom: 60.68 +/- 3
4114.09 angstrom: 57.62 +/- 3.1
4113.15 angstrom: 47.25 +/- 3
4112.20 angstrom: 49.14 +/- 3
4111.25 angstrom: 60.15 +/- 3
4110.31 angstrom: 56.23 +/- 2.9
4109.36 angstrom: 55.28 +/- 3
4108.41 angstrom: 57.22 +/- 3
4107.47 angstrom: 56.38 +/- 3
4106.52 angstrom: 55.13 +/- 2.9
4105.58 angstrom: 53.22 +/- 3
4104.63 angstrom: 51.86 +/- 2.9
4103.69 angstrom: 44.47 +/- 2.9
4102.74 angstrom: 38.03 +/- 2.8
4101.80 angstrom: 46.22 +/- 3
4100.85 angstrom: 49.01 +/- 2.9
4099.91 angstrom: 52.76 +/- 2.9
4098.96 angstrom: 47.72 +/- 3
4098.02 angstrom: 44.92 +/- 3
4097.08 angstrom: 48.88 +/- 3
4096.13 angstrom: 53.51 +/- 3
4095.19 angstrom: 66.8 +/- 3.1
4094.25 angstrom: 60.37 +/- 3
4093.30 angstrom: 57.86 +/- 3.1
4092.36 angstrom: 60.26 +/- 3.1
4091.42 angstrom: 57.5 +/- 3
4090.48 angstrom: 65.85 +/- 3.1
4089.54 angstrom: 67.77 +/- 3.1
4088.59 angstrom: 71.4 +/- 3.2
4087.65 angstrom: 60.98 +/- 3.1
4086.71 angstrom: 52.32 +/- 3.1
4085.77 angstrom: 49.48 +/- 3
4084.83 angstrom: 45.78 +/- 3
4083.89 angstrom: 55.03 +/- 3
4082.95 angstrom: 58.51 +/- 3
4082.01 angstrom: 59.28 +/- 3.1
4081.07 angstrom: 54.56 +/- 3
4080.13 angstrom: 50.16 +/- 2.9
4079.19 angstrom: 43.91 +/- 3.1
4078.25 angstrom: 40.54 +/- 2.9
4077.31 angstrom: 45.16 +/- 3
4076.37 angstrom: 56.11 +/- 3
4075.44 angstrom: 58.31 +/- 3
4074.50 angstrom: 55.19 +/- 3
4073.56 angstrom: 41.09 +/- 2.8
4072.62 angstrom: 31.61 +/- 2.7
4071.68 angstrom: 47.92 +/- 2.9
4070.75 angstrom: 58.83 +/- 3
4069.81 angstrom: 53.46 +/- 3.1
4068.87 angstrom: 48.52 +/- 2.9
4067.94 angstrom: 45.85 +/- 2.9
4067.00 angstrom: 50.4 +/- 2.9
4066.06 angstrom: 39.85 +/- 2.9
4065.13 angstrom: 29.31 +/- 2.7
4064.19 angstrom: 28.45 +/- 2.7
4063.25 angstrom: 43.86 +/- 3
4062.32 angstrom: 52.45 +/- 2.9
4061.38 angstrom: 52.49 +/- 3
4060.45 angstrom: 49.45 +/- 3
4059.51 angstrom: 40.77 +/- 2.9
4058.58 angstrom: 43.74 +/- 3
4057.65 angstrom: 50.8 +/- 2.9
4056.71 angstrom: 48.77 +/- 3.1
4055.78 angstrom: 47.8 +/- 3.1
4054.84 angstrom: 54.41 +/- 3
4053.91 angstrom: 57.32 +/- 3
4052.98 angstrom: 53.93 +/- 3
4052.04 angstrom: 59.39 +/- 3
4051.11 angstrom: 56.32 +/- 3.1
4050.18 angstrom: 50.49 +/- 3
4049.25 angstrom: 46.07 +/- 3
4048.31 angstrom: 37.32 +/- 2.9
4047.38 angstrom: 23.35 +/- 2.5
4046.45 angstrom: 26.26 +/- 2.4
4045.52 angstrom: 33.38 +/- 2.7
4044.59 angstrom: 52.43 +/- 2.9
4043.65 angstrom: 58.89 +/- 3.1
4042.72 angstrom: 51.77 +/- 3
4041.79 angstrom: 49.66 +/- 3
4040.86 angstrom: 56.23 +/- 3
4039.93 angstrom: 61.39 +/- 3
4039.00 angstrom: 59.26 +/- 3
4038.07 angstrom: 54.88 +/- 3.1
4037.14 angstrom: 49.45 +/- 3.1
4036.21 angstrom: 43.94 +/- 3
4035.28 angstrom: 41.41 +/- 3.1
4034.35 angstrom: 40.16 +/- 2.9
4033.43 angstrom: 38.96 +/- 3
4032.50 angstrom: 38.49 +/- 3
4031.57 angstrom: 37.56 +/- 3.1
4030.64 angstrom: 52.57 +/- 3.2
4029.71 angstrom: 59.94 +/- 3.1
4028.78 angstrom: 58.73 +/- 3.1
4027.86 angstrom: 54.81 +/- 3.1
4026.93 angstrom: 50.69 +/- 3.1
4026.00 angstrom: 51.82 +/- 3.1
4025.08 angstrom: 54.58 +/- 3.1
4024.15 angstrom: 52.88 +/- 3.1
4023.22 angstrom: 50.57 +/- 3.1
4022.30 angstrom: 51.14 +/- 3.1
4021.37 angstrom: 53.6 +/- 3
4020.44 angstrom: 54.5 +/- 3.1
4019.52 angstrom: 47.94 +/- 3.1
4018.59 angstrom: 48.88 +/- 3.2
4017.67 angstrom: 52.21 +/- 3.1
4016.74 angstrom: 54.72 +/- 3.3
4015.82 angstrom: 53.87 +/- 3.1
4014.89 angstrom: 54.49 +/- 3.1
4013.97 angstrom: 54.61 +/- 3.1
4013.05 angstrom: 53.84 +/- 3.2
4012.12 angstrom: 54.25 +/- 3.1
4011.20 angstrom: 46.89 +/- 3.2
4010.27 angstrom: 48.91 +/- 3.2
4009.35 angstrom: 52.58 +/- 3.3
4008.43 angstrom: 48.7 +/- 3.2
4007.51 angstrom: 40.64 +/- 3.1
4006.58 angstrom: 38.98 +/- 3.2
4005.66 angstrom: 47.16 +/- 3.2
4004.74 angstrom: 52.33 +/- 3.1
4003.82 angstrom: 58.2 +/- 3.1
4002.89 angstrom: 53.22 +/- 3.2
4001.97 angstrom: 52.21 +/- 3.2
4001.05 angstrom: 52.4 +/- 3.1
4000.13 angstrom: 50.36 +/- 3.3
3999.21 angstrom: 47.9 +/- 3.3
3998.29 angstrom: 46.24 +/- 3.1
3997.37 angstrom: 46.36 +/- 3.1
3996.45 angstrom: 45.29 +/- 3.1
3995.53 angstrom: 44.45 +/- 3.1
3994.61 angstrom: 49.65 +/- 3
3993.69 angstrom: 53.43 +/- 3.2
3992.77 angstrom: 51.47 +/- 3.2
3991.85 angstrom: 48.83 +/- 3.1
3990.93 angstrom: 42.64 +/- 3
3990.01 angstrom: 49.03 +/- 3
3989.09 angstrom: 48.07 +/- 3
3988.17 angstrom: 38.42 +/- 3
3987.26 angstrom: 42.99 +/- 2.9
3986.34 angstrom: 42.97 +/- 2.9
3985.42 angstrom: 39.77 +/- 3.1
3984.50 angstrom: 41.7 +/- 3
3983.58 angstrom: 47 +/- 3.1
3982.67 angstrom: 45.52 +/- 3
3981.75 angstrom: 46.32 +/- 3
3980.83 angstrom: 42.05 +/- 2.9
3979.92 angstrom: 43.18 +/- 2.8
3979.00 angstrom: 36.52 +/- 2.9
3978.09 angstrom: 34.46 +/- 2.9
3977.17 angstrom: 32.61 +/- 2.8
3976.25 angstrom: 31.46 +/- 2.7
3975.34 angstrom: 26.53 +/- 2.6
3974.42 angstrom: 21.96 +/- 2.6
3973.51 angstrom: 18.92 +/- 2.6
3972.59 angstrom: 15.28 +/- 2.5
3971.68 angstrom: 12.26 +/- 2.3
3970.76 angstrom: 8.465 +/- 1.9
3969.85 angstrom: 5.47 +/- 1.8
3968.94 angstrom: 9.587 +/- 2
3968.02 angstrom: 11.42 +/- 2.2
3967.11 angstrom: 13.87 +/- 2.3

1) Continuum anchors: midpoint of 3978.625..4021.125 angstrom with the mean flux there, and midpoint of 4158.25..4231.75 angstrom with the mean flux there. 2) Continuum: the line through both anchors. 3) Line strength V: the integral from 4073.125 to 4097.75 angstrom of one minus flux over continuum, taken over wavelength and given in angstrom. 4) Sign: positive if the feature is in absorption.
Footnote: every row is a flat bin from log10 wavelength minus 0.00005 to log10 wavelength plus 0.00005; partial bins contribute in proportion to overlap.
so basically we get -2.9 angstrom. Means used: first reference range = 48.1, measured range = 55.2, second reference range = 51.1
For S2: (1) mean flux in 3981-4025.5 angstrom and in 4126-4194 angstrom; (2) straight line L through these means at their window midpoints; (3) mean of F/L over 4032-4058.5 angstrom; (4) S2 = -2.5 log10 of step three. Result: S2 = 0.042 mag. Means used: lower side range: 49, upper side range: 51.9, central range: 47.9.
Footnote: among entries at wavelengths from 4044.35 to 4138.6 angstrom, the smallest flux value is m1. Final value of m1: 23.35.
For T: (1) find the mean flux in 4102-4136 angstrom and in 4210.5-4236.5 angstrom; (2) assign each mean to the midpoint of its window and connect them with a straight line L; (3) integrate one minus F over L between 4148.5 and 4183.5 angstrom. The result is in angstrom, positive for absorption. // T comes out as -1.1 angstrom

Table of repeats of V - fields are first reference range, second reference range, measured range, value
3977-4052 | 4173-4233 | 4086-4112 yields -3.3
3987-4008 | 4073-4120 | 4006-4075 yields 2.8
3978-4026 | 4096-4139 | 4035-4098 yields 0.9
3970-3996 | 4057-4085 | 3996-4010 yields -3.2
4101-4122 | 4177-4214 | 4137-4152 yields 0.8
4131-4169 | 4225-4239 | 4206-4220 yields -3.8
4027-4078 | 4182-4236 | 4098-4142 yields -4.6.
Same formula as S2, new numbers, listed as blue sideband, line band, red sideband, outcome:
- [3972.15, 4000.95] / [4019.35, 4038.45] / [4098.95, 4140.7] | -0.10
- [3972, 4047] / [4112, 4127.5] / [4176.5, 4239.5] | -0.17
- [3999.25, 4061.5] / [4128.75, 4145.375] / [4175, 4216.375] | 0.03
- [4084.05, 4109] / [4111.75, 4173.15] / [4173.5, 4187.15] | -0.01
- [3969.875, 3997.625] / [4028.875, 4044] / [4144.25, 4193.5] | -0.19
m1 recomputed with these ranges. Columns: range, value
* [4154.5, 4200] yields 33.11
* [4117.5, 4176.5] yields 31.87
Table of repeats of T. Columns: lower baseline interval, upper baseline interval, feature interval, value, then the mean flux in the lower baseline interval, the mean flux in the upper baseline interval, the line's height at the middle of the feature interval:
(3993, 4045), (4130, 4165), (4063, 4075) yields 1.6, 50.6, 51.8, 51.1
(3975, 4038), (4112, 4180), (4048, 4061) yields -0.1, 47.4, 53.2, 49.4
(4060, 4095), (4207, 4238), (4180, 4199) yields -0.4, 51.5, 50.4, 50.6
